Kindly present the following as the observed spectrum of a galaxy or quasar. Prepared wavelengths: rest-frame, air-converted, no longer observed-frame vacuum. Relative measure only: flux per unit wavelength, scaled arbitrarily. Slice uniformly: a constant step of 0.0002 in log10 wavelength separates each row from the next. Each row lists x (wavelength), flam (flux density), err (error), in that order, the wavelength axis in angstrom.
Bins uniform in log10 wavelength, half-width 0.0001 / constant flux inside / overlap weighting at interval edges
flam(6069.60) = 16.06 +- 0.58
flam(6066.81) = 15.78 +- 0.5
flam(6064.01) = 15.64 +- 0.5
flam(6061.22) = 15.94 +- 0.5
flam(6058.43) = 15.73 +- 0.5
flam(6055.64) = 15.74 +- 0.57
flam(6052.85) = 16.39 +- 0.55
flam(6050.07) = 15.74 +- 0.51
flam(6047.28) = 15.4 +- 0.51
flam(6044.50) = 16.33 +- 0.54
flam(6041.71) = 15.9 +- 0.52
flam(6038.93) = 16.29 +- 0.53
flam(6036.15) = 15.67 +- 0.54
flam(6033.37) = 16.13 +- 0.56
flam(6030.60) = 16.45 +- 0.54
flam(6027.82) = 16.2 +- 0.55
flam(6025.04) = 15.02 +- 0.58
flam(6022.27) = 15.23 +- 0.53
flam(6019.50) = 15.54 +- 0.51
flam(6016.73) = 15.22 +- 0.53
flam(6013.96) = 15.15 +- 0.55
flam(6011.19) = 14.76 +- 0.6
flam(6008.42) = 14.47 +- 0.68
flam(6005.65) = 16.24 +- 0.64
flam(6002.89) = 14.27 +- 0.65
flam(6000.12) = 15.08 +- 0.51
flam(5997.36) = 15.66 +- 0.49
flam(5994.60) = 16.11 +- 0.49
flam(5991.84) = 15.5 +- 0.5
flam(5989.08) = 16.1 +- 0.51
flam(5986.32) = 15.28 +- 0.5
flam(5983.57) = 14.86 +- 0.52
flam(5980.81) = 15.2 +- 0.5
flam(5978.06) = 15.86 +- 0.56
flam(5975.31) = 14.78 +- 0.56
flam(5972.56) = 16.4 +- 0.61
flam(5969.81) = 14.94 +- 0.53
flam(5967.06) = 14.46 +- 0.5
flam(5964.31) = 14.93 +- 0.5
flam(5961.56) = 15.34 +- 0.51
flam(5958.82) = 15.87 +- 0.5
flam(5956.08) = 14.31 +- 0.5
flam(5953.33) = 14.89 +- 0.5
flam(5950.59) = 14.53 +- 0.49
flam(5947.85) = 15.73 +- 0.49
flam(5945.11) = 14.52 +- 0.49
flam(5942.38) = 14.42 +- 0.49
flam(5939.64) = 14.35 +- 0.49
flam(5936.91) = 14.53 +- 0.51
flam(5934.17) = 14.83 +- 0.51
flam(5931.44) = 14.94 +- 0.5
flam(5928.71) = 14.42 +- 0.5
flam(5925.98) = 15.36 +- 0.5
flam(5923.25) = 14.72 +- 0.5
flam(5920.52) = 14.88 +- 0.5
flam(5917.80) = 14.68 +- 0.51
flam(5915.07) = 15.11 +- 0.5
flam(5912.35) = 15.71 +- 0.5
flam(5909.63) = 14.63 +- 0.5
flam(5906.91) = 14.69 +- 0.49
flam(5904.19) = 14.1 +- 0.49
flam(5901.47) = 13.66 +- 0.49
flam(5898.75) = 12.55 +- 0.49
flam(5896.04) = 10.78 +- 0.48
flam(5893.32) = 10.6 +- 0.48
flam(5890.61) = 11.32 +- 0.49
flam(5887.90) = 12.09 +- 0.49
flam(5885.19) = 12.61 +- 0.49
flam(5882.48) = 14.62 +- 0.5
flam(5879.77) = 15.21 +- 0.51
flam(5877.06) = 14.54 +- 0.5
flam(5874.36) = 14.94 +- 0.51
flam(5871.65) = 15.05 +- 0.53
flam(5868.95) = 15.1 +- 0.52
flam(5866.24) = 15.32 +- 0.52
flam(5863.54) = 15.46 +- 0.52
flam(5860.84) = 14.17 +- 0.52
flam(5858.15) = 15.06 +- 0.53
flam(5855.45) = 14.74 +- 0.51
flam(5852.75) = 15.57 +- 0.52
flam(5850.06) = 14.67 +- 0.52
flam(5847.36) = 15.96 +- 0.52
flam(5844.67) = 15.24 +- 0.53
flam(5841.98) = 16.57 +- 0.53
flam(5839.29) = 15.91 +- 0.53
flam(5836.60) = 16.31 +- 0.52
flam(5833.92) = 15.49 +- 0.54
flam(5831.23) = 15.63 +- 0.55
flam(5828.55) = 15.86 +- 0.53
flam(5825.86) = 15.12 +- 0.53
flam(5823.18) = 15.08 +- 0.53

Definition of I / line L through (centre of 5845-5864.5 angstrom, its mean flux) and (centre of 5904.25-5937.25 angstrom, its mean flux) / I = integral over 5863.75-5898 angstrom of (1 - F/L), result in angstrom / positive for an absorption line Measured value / 3.3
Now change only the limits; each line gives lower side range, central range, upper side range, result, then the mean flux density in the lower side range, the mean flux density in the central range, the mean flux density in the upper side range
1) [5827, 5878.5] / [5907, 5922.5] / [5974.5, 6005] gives 0.39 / 15.3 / 15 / 15.4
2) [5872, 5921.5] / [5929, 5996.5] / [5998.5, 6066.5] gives -2.13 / 13.7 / 15.1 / 15.6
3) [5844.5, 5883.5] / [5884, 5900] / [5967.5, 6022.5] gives 3.66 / 15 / 11.6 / 15.3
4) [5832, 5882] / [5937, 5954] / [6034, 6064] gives 0.93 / 15.3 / 14.7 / 15.9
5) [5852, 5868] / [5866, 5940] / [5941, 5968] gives 4.32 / 15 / 14.1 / 14.9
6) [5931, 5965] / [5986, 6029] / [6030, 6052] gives 0.60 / 14.9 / 15.4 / 16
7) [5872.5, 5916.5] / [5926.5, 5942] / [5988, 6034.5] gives -0.45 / 13.6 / 14.6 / 15.5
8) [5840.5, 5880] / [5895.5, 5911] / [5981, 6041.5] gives 1.75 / 15.2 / 13.5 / 15.5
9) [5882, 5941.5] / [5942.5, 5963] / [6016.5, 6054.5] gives -0.66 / 13.9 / 15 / 15.8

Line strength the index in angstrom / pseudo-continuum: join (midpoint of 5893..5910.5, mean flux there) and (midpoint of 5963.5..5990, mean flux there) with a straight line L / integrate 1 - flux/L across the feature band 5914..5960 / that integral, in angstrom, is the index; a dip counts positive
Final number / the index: -2.3 angstrom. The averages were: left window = 13.1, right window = 15.3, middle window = 14.8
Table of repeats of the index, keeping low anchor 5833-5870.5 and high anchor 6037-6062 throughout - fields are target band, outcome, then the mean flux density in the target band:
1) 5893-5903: 2.2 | 12.1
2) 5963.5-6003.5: 1.1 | 15.3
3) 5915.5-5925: 0.5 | 14.8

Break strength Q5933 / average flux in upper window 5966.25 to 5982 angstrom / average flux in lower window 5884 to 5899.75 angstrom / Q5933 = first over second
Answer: 1.32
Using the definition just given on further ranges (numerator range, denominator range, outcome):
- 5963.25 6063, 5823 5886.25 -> 1.02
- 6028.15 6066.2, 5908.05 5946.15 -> 1.08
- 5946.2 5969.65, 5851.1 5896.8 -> 1.07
